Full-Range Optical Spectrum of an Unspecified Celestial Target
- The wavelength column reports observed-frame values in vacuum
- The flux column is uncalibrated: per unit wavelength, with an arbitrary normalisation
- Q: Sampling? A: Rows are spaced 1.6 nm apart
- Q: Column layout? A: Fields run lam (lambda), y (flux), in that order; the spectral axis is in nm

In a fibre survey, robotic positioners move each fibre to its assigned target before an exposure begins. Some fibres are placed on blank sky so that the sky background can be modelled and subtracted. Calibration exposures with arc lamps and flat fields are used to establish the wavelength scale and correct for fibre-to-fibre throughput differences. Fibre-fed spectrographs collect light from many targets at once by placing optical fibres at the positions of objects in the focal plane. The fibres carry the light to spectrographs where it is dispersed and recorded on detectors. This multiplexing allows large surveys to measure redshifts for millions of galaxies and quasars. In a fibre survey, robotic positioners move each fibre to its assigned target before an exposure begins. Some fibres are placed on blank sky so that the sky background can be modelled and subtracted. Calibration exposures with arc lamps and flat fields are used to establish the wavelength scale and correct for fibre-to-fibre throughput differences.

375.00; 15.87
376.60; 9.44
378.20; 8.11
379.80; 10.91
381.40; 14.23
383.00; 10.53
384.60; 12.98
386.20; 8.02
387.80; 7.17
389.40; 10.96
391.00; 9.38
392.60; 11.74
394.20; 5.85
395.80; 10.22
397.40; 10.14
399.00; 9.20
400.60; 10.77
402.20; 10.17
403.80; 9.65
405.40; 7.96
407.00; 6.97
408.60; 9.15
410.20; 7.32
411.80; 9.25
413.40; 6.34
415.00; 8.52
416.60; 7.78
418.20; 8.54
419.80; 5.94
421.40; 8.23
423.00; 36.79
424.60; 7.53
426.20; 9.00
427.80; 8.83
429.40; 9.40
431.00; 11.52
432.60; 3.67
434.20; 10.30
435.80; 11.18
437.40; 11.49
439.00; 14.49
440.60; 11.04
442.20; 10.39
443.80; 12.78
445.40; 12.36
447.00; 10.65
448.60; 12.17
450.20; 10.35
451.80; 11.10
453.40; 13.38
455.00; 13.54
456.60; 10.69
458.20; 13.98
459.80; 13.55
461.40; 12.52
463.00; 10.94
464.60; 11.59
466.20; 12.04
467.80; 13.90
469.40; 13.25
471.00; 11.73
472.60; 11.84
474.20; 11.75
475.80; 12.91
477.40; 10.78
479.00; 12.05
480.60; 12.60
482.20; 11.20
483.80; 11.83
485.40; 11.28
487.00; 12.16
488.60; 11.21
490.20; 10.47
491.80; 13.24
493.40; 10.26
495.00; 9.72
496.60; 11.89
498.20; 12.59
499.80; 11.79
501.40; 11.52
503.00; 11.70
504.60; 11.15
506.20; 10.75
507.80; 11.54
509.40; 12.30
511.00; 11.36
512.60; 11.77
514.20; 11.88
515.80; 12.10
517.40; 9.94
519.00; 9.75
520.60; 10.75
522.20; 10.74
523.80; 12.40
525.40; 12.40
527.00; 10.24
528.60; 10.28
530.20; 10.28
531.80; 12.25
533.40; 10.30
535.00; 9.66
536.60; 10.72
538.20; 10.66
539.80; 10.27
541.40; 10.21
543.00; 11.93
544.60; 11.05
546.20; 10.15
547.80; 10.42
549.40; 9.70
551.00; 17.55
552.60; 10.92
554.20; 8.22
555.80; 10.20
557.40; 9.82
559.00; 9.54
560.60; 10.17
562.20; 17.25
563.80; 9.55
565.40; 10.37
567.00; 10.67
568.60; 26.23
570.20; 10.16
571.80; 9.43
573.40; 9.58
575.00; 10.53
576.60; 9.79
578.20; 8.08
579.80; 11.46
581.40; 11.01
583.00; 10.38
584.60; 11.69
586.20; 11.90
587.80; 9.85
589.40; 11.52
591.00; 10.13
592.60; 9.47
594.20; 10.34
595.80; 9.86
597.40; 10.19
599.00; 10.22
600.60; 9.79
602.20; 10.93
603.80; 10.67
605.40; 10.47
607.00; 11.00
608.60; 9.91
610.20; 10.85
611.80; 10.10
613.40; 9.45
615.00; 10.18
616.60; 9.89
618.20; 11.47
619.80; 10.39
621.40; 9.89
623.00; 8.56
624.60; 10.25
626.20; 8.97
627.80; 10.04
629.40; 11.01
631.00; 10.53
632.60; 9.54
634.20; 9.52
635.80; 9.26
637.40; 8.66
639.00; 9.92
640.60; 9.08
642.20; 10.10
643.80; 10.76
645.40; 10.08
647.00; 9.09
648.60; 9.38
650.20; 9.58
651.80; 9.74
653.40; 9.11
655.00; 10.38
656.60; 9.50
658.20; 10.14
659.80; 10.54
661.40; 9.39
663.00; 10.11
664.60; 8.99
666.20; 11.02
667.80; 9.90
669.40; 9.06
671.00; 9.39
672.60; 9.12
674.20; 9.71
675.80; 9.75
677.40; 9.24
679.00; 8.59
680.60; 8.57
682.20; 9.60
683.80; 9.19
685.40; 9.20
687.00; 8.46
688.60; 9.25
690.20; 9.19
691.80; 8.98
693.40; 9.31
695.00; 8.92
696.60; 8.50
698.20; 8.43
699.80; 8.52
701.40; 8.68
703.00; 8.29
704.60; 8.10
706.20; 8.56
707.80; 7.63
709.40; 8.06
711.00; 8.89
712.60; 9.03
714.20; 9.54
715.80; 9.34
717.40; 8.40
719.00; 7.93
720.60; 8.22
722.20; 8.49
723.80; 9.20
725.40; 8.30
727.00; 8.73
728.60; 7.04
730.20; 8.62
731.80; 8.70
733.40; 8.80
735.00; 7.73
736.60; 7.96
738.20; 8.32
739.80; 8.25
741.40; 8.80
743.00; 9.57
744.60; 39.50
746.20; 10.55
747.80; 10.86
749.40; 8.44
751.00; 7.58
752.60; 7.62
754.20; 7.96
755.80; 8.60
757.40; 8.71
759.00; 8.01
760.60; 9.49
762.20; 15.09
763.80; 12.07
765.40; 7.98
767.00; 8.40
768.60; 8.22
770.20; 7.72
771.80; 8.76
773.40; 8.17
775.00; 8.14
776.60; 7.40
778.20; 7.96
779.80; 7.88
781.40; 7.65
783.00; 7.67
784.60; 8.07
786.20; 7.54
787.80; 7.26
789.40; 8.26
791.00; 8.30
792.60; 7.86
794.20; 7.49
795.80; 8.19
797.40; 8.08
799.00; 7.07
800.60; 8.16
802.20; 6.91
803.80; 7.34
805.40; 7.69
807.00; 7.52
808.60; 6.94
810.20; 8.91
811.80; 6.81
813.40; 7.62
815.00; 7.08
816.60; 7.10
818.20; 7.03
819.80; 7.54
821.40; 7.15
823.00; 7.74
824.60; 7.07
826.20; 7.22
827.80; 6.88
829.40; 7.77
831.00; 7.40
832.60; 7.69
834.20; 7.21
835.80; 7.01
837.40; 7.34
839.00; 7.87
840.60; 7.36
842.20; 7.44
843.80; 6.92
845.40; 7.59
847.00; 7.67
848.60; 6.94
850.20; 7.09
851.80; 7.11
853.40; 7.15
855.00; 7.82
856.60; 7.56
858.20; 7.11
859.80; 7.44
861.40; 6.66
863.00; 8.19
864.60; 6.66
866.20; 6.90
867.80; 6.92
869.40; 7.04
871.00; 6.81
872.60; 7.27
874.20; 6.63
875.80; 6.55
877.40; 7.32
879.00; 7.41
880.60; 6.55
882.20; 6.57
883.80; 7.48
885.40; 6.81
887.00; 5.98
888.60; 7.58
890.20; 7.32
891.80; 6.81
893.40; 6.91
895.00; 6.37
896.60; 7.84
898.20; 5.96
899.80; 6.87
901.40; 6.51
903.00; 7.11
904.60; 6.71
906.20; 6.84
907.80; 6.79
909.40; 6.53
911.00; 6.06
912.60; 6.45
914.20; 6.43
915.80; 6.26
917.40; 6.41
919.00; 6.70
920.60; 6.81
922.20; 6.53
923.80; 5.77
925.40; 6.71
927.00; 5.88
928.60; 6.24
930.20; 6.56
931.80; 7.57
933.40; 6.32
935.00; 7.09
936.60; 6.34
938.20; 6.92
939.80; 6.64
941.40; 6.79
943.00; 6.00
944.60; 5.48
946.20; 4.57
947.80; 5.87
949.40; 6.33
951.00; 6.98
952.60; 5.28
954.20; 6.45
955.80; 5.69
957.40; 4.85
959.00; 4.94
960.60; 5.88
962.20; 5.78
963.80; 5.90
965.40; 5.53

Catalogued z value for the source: 0.13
